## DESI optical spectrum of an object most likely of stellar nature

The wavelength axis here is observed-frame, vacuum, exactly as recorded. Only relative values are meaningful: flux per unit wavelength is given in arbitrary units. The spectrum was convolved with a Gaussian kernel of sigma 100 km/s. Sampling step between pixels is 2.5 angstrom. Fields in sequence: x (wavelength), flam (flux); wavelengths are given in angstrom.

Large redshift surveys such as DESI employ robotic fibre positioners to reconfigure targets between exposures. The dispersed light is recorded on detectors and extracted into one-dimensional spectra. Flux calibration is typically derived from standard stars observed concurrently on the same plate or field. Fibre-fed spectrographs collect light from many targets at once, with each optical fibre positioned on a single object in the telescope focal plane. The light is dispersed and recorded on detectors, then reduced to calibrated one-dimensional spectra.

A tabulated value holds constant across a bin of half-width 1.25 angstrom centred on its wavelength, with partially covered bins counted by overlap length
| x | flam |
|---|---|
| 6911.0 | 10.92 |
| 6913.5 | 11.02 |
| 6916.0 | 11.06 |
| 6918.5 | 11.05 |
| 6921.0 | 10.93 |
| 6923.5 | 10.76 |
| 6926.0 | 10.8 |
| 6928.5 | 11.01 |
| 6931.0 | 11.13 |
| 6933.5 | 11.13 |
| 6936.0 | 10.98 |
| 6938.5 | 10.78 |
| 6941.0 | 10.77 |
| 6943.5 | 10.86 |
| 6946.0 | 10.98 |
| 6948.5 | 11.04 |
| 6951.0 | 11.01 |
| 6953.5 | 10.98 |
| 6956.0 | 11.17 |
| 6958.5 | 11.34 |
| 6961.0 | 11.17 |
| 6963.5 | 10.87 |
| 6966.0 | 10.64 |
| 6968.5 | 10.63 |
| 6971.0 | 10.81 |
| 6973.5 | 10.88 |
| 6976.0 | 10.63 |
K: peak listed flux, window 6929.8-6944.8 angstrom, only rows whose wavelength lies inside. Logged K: 11.13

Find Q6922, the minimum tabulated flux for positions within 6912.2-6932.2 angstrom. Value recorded 10.76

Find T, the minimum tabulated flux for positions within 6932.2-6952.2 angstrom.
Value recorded 10.77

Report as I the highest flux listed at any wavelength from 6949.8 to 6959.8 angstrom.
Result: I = 11.34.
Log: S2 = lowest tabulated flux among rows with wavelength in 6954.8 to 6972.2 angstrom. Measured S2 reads 10.63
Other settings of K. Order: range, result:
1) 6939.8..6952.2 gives 11.04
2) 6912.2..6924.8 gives 11.06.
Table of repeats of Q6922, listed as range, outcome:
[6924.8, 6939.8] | 10.78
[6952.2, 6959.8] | 10.98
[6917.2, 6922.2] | 10.93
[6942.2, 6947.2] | 10.86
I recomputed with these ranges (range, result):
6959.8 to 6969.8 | 11.17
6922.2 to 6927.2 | 10.8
